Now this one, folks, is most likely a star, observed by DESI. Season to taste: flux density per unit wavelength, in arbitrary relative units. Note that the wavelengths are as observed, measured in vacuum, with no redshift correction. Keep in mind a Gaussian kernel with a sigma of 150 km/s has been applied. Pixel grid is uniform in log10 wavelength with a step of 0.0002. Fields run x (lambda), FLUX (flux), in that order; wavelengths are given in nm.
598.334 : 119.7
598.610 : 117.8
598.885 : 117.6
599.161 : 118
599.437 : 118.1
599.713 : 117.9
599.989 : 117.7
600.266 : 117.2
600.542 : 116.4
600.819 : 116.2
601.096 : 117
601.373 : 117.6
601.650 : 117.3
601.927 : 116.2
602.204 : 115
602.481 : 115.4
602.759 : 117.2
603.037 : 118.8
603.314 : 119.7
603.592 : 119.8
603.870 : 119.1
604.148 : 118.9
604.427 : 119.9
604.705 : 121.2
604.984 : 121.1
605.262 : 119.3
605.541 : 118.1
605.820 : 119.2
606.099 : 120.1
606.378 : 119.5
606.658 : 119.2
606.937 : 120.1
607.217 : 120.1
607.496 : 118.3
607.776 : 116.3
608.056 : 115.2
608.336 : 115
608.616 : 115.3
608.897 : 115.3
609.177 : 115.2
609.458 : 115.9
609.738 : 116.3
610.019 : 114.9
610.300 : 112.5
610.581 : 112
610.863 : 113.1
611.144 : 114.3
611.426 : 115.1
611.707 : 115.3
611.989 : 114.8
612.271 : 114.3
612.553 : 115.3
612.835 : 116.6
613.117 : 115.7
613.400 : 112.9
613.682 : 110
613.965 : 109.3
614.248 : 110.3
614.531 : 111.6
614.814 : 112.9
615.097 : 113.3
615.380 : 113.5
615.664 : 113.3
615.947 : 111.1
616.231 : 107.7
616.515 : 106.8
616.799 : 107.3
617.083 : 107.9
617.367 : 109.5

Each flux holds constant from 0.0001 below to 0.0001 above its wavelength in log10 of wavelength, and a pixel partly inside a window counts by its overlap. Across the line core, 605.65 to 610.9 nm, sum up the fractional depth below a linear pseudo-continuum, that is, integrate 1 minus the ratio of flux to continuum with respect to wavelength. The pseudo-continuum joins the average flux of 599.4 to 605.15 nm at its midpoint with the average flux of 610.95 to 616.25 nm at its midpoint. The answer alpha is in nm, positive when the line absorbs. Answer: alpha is -0.052 nm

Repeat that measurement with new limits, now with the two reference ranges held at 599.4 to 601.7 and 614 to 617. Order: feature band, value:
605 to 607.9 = -0.11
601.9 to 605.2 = -0.08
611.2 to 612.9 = -0.04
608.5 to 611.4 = -0.04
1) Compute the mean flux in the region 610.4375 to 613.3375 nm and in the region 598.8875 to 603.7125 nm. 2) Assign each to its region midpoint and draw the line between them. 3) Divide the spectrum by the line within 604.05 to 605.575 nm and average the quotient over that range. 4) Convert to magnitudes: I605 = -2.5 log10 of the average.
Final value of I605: -0.03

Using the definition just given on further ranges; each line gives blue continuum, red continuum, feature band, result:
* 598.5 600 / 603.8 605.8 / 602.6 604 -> 0.00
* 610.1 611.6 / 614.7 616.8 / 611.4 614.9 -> -0.01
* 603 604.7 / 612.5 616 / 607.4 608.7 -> 0.01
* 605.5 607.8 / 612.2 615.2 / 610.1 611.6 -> 0.02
